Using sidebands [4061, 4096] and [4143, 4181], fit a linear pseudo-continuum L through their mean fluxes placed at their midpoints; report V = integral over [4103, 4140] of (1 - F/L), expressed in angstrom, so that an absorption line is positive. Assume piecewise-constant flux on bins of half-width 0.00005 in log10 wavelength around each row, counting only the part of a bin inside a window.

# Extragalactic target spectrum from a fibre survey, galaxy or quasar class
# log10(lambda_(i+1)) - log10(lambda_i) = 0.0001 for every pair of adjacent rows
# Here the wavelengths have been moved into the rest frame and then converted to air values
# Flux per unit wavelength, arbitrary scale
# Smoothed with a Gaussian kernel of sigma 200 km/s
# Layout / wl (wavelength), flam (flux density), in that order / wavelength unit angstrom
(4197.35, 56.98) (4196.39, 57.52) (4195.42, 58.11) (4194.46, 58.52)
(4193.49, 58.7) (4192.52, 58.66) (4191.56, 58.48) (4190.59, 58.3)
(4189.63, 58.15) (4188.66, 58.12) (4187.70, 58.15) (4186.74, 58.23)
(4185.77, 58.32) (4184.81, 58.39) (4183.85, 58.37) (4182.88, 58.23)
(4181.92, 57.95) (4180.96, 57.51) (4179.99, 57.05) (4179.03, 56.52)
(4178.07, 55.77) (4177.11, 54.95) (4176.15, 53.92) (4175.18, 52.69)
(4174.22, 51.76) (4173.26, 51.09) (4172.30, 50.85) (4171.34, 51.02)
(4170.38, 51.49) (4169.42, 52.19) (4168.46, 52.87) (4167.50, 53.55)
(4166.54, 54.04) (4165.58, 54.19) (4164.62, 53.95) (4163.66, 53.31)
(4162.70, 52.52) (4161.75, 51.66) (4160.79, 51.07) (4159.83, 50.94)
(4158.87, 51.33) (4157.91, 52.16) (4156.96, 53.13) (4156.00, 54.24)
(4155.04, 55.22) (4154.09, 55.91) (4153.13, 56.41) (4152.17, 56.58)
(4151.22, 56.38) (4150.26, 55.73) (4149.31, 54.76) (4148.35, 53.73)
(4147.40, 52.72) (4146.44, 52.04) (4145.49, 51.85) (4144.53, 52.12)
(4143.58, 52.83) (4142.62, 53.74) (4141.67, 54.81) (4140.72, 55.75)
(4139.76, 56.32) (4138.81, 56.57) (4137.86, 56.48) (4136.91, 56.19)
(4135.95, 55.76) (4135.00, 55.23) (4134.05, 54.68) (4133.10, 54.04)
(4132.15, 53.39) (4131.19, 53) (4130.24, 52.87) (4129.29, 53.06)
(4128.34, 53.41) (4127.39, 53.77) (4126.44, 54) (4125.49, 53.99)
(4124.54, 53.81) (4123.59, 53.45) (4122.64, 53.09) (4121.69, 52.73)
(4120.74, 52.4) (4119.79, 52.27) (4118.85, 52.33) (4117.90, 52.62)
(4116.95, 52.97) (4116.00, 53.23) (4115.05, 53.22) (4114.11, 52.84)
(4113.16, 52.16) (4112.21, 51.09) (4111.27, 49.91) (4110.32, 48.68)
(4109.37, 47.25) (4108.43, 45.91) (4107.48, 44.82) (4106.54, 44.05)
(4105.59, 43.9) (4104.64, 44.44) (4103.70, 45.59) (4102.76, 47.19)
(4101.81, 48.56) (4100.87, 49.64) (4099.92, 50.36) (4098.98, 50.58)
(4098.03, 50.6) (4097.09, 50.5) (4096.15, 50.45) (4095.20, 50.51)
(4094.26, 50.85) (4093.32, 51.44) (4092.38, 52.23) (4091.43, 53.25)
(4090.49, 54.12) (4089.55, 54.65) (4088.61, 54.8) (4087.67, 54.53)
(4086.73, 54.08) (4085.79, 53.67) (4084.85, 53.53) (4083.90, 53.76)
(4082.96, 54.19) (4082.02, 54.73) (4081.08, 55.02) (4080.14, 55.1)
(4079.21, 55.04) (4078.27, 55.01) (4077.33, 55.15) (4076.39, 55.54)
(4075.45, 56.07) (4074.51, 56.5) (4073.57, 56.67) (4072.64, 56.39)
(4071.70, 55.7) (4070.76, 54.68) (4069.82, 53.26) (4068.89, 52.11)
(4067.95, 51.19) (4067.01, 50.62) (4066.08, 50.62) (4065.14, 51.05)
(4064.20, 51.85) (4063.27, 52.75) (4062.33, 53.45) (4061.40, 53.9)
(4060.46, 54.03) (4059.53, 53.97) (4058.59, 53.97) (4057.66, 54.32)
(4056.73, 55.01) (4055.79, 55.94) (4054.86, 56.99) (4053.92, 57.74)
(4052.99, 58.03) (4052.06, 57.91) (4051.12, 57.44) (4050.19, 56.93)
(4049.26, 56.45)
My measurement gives 1.2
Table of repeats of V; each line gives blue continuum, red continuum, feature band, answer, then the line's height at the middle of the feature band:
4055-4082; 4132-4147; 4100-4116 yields 1.79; 54.4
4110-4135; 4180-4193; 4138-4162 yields 0.51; 55.2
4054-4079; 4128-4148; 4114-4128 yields 0.26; 54.1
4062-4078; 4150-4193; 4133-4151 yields 0.02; 54.6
